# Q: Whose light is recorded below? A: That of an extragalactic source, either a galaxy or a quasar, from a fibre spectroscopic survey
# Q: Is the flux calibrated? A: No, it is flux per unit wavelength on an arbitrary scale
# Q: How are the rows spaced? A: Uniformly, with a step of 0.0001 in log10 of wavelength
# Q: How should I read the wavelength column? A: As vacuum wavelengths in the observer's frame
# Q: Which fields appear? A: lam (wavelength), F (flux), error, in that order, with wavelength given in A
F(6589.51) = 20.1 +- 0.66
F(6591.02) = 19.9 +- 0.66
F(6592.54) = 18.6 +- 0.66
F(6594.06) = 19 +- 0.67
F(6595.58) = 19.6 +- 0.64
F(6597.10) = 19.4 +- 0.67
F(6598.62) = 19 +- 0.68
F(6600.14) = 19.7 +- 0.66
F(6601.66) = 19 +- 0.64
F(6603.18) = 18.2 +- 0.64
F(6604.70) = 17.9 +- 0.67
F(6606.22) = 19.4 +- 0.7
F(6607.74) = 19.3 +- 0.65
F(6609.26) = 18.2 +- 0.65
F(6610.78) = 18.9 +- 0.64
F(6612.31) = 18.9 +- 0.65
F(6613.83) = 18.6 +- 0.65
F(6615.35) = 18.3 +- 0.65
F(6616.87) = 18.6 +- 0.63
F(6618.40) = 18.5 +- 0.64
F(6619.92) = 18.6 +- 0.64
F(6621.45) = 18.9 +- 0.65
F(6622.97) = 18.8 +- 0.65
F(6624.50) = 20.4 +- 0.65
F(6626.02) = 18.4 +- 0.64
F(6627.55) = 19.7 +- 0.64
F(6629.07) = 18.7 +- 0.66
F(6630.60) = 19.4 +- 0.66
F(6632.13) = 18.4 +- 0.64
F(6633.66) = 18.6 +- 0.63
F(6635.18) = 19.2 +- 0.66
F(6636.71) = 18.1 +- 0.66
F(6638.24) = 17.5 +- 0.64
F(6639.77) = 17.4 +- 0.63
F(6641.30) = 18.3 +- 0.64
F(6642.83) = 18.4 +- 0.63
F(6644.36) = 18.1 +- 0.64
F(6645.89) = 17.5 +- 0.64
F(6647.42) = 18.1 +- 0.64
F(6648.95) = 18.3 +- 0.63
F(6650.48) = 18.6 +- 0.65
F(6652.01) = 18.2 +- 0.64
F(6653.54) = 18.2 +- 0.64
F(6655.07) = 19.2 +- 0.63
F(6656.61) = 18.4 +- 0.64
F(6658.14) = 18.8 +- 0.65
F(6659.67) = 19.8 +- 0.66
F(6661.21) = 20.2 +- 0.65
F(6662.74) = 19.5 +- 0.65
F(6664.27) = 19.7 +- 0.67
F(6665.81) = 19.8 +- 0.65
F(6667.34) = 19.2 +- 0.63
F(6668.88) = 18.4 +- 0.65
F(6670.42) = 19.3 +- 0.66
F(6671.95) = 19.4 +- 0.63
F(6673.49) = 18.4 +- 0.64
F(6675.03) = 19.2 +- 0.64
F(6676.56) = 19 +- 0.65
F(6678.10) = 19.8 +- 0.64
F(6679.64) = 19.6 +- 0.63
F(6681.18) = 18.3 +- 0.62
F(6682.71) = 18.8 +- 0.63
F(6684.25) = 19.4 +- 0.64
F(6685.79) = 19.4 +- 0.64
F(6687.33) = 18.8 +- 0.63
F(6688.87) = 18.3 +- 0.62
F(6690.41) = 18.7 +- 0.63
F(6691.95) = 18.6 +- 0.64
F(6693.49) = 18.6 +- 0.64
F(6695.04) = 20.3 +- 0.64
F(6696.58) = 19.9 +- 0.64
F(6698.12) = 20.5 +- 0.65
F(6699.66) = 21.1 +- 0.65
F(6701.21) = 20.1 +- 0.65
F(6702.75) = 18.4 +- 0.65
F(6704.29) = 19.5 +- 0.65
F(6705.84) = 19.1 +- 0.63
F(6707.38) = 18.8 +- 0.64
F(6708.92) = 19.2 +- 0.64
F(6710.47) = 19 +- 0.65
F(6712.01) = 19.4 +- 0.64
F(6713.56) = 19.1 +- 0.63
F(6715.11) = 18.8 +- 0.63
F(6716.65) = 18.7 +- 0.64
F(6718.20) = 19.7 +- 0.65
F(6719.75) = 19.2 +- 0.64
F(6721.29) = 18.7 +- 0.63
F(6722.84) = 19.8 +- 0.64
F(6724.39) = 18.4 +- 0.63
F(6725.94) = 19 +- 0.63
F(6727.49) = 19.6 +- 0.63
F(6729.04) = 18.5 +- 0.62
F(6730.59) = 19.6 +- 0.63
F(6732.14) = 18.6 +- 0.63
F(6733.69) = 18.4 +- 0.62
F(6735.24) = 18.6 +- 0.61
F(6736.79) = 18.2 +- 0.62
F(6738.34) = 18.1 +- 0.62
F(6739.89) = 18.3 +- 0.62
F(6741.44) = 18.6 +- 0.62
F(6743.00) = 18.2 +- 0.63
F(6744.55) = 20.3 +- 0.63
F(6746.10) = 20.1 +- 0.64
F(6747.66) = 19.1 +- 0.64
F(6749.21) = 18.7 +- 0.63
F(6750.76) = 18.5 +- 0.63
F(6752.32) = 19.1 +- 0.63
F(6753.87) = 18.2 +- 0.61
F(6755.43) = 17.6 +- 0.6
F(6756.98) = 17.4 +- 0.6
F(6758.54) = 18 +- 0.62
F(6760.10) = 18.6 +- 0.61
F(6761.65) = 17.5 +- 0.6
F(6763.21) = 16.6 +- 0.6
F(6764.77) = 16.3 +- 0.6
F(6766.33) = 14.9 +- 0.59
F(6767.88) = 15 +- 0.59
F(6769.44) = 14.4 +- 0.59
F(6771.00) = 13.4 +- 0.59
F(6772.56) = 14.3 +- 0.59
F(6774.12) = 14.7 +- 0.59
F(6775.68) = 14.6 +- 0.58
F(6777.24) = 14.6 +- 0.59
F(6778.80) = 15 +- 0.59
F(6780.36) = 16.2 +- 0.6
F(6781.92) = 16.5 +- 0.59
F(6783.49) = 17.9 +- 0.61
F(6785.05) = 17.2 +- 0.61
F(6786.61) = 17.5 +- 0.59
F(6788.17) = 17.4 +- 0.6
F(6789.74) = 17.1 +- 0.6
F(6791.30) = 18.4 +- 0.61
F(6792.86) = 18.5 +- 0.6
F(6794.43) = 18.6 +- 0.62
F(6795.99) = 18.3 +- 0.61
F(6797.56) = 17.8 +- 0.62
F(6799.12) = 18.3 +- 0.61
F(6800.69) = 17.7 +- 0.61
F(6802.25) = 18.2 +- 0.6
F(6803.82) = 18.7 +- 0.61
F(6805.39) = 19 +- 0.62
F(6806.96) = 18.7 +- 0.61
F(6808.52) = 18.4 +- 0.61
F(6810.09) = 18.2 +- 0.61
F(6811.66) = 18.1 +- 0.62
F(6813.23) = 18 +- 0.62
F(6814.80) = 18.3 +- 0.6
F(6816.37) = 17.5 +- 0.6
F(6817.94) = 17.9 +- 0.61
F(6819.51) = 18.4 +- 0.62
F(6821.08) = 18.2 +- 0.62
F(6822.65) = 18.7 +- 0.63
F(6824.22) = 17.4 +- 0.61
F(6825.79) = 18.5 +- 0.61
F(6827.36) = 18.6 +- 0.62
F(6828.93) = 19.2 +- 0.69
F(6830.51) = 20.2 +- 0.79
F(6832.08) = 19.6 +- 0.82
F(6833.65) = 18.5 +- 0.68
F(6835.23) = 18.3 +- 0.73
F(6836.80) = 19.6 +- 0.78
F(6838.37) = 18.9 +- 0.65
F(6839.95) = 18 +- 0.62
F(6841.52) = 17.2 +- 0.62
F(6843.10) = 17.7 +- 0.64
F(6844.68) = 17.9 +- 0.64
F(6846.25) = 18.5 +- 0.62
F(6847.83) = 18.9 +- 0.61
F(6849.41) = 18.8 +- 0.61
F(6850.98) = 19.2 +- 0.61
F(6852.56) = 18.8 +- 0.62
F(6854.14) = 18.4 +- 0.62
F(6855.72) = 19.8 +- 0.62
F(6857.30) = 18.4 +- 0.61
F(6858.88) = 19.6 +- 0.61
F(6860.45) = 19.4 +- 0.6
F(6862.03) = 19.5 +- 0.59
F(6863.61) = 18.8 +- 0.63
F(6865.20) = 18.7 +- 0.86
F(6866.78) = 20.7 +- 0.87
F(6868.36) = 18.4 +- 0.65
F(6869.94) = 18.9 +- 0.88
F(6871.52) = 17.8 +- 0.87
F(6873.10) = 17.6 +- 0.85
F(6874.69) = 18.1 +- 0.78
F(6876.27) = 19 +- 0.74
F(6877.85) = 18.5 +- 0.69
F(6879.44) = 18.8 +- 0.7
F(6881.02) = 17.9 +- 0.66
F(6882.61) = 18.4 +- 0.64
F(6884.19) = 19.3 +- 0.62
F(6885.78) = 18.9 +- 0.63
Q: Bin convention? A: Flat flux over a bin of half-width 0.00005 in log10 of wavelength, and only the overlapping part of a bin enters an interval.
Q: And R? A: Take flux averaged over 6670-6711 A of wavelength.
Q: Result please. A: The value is 19.2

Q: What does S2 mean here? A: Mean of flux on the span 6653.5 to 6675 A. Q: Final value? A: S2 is 19.2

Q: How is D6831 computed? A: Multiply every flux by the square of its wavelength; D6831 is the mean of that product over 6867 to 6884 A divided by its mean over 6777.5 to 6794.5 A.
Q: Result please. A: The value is 1.10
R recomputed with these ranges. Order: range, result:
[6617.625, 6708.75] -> 19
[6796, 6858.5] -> 18.5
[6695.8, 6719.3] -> 19.4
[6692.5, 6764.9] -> 18.9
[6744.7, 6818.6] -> 17.4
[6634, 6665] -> 18.6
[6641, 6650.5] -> 18.2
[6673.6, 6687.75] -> 19.1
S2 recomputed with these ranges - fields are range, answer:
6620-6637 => 19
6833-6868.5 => 18.8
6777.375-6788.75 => 16.7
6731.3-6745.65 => 18.6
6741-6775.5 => 17.2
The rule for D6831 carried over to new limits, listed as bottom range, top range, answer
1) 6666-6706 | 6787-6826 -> 0.98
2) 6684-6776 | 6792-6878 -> 1.04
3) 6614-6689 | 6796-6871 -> 1.04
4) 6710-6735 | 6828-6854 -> 1.02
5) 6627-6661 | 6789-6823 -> 1.03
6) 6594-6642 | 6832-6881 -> 1.07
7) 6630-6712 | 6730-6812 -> 0.95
